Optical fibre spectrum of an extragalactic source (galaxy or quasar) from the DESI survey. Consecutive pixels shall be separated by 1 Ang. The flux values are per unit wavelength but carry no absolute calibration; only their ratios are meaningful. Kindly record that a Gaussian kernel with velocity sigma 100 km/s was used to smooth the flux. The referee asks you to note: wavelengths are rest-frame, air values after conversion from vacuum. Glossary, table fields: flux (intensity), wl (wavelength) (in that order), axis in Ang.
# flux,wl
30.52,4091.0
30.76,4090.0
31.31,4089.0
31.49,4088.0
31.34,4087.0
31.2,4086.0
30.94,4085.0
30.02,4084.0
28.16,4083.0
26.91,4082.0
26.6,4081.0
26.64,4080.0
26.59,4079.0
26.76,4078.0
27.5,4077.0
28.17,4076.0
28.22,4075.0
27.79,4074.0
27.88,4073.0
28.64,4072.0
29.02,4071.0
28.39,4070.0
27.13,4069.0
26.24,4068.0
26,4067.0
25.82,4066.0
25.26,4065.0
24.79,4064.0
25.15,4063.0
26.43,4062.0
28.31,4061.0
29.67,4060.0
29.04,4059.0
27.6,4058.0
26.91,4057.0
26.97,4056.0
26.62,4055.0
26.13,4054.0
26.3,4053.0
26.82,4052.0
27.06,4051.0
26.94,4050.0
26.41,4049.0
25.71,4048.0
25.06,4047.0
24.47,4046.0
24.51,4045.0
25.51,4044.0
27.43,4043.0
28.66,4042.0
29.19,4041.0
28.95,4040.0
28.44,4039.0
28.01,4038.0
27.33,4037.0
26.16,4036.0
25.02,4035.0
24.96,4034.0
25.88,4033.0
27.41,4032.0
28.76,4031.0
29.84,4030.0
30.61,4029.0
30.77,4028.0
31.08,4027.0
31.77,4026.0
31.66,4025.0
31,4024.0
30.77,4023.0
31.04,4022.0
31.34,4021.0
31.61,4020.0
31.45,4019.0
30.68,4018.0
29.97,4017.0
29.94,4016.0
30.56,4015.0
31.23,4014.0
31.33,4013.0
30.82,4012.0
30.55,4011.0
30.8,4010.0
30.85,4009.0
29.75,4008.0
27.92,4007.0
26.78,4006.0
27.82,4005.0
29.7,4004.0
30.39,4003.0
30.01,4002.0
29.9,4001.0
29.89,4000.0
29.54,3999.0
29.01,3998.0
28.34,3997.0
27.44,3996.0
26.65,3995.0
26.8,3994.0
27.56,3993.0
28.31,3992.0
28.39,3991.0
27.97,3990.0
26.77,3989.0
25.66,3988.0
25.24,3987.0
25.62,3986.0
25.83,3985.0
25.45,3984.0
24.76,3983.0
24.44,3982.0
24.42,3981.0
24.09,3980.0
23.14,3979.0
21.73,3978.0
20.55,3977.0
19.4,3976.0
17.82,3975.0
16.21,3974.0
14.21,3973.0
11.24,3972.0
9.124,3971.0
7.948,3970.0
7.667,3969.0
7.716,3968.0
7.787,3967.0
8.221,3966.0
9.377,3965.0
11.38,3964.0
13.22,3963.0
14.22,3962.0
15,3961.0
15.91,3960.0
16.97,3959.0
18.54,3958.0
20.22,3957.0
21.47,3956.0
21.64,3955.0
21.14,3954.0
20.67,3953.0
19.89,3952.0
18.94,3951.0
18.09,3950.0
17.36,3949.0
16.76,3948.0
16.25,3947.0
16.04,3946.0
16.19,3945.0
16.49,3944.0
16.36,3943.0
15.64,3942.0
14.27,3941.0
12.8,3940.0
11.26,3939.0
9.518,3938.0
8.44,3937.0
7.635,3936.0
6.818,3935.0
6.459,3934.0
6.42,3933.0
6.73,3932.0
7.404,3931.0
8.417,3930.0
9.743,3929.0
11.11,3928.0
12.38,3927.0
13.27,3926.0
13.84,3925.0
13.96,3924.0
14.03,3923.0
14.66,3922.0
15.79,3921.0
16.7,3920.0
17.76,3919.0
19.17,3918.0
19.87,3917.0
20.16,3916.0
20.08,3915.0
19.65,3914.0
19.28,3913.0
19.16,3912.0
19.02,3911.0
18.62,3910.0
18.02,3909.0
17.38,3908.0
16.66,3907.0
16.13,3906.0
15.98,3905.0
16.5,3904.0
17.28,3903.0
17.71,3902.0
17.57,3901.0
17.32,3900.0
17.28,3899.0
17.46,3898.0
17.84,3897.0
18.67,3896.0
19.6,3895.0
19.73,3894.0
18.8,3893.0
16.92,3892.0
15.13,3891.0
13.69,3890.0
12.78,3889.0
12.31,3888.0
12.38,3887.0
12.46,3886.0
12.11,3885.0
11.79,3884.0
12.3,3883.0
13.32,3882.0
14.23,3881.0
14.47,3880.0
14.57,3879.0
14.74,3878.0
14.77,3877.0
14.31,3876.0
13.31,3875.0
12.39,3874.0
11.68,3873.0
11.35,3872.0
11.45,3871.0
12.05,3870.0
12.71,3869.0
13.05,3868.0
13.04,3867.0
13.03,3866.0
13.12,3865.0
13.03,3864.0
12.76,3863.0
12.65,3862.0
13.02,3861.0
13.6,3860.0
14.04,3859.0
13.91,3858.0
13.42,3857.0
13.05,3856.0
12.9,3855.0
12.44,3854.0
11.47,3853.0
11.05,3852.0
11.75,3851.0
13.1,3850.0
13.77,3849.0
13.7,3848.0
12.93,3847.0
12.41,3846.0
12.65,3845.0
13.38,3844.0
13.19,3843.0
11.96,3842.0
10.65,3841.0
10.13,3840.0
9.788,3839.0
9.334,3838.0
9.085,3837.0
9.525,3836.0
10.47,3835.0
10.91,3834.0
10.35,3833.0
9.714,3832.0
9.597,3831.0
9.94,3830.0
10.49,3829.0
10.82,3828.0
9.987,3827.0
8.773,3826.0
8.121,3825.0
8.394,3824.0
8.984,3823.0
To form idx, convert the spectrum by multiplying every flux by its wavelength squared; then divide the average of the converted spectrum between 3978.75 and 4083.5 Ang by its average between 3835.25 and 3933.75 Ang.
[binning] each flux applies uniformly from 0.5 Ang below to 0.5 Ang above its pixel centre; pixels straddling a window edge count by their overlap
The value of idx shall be 2.13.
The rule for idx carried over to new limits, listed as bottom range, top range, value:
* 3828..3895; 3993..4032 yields 2.54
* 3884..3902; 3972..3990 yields 1.48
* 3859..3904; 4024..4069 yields 2.06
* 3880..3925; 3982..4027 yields 1.86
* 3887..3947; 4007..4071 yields 2.00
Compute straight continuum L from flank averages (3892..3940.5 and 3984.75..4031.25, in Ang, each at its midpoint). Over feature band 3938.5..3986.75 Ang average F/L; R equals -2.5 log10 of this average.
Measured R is 0.29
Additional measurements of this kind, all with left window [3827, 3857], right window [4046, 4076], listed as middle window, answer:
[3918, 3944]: 0.429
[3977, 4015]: -0.229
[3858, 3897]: 0.006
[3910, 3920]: -0.158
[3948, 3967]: 0.179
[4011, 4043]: -0.203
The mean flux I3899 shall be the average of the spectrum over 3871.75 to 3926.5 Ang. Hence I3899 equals 15.9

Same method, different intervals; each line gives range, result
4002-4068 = 28.3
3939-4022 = 22.2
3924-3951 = 12.3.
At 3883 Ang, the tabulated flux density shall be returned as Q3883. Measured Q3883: 12.3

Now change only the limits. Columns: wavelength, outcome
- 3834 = 10.91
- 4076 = 28.17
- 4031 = 28.76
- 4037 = 27.33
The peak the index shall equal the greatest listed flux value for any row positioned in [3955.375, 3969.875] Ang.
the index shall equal 21.47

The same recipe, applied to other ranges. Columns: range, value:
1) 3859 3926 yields 20.16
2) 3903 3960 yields 21.64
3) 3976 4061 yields 31.77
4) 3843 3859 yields 14.04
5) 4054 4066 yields 29.67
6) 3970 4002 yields 30.01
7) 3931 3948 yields 16.76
